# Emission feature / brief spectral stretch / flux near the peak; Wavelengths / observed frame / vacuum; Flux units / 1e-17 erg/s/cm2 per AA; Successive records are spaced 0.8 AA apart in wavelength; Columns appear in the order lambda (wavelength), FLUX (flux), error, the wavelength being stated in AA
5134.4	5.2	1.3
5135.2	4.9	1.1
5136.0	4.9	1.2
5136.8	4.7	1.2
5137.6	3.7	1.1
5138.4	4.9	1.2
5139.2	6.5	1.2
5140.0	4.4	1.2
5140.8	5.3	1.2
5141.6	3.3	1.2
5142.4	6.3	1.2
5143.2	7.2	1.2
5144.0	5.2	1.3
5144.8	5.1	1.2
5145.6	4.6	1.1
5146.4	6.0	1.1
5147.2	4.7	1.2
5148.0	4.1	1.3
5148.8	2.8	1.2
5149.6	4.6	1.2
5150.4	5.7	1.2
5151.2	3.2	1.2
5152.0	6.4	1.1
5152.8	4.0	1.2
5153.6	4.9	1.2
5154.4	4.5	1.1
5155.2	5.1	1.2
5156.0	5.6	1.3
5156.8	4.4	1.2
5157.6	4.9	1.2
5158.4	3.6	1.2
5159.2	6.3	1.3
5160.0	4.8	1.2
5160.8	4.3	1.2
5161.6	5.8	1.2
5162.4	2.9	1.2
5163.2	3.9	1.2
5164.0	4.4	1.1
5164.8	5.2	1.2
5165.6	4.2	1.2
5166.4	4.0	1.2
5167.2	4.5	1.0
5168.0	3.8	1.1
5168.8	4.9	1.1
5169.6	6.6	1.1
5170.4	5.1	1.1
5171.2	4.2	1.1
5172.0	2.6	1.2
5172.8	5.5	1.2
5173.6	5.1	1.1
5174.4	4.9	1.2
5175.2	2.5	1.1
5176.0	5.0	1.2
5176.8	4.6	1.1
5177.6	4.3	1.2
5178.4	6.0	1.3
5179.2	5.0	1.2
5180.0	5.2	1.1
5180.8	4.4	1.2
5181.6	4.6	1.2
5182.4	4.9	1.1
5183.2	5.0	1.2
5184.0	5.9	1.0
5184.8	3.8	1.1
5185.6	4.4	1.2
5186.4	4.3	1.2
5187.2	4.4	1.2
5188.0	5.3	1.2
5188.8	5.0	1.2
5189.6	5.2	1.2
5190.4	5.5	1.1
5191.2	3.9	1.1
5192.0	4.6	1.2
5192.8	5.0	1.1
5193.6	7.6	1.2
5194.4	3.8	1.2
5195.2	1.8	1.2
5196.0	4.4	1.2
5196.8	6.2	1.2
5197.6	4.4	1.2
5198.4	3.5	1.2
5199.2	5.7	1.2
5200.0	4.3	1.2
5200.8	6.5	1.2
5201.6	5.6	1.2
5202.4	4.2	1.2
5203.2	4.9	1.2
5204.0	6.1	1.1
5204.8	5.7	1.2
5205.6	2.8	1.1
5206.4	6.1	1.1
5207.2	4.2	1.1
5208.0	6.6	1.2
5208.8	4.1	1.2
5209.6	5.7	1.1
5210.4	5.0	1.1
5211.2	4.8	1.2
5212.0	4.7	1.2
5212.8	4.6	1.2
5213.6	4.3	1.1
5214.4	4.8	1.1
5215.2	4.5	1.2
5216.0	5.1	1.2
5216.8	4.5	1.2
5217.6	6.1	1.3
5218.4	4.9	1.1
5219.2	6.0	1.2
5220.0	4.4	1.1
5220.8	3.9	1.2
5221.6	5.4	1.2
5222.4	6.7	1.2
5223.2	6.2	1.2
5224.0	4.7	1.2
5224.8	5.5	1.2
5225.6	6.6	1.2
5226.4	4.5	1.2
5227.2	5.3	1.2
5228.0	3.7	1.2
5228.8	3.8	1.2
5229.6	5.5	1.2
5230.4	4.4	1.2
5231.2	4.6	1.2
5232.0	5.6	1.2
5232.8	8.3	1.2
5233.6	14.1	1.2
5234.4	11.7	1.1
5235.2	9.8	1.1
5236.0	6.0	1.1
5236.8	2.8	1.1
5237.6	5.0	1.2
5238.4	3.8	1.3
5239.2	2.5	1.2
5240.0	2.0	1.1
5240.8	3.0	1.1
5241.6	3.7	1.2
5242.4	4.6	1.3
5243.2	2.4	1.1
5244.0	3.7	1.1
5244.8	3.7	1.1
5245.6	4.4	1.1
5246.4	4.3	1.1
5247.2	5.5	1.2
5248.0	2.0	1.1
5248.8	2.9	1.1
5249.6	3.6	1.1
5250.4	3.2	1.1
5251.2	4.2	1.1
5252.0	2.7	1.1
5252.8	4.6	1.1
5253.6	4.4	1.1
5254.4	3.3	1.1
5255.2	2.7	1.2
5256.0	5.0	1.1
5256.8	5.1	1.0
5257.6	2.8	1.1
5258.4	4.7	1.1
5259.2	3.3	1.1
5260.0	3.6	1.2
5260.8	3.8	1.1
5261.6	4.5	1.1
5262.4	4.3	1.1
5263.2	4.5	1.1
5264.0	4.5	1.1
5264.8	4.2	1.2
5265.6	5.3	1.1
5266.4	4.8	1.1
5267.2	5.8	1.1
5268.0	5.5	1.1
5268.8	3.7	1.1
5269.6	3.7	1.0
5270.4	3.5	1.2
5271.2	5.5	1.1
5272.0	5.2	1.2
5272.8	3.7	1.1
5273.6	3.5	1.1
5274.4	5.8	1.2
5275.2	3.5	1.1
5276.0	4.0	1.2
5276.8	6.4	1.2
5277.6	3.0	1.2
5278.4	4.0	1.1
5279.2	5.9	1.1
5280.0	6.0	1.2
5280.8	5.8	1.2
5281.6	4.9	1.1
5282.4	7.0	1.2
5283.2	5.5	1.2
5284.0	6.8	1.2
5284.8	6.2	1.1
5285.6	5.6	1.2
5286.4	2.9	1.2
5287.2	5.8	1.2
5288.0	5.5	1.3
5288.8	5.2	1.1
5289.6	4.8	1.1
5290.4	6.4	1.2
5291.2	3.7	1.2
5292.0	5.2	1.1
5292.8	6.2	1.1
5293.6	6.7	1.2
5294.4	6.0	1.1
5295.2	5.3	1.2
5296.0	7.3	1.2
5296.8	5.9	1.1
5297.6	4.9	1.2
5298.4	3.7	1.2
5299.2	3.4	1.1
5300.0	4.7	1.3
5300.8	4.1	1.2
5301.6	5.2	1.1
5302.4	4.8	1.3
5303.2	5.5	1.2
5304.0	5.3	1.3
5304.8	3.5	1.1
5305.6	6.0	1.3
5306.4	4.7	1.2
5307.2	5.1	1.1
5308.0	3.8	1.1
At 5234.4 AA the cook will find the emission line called H-beta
